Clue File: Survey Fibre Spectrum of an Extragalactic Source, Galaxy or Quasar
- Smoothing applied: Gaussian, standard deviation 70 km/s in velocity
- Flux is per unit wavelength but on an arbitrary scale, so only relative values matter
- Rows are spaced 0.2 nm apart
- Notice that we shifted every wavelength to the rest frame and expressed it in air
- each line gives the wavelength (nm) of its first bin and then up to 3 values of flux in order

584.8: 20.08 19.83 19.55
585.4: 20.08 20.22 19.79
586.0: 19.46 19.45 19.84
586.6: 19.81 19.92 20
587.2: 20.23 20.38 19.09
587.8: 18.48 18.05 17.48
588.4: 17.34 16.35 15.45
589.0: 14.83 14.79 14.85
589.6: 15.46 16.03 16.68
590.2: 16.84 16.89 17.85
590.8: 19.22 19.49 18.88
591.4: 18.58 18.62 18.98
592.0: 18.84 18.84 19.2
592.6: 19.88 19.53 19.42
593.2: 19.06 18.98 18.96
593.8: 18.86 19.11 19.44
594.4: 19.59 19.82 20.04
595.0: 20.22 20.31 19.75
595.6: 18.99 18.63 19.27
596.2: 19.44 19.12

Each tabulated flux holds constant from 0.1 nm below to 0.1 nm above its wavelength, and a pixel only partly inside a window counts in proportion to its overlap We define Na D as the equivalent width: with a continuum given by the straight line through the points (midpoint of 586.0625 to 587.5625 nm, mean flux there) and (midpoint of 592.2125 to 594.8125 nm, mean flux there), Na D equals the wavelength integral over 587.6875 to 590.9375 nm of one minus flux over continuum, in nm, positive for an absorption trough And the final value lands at 0.49 nm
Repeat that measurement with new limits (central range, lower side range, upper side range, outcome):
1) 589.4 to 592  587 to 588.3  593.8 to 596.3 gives 0.21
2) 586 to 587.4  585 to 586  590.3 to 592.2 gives -0.02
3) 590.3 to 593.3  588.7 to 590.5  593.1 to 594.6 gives -0.23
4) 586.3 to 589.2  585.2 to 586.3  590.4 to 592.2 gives 0.17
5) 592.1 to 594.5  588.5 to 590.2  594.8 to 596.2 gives -0.15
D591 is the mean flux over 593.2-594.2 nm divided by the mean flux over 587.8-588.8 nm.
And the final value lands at 1.10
